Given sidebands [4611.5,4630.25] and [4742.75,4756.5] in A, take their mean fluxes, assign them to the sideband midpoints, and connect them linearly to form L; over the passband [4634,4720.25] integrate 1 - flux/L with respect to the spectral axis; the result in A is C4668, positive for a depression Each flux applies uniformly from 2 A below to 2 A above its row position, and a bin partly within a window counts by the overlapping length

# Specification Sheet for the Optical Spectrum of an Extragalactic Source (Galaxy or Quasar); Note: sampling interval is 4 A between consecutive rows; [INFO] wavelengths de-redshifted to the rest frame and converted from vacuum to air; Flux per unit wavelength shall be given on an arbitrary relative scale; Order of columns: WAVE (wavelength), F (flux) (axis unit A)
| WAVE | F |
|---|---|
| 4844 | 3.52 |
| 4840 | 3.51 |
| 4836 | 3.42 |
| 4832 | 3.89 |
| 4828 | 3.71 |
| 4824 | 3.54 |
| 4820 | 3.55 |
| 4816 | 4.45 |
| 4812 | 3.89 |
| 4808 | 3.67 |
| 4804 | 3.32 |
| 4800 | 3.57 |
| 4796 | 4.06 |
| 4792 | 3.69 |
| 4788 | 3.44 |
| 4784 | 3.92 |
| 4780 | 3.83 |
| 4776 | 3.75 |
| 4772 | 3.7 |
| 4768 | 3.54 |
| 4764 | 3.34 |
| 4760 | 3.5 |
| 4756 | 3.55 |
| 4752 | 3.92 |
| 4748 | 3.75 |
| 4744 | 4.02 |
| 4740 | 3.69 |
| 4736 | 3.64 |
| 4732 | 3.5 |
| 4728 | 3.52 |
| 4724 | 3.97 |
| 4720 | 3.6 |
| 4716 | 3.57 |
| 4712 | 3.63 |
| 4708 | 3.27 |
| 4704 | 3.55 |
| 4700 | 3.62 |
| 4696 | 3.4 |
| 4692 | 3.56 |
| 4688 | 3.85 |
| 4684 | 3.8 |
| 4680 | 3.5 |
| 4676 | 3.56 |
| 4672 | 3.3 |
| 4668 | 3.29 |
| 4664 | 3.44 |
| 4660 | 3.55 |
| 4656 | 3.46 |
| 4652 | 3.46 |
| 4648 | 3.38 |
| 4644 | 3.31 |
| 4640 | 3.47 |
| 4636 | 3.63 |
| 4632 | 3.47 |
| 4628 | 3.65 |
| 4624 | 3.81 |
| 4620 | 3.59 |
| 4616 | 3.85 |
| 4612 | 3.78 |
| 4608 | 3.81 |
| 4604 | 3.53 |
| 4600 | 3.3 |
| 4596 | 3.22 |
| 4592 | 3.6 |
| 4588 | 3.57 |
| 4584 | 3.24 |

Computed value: 6.1 A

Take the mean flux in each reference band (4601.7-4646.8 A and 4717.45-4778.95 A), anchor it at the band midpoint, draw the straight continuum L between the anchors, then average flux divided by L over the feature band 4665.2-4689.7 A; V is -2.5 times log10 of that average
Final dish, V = 0.03 mag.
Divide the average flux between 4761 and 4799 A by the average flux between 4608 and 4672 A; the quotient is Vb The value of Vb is 1.0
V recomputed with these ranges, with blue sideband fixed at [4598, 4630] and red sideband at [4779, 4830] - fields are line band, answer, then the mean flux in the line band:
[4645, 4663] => 0.07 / 3.45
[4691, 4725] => 0.04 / 3.56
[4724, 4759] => 0.00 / 3.71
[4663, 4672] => 0.11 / 3.34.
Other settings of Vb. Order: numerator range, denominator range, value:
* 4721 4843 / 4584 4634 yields 1.03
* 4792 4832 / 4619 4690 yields 1.06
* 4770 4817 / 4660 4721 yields 1.07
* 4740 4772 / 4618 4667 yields 1.04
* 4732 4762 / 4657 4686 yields 1.06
